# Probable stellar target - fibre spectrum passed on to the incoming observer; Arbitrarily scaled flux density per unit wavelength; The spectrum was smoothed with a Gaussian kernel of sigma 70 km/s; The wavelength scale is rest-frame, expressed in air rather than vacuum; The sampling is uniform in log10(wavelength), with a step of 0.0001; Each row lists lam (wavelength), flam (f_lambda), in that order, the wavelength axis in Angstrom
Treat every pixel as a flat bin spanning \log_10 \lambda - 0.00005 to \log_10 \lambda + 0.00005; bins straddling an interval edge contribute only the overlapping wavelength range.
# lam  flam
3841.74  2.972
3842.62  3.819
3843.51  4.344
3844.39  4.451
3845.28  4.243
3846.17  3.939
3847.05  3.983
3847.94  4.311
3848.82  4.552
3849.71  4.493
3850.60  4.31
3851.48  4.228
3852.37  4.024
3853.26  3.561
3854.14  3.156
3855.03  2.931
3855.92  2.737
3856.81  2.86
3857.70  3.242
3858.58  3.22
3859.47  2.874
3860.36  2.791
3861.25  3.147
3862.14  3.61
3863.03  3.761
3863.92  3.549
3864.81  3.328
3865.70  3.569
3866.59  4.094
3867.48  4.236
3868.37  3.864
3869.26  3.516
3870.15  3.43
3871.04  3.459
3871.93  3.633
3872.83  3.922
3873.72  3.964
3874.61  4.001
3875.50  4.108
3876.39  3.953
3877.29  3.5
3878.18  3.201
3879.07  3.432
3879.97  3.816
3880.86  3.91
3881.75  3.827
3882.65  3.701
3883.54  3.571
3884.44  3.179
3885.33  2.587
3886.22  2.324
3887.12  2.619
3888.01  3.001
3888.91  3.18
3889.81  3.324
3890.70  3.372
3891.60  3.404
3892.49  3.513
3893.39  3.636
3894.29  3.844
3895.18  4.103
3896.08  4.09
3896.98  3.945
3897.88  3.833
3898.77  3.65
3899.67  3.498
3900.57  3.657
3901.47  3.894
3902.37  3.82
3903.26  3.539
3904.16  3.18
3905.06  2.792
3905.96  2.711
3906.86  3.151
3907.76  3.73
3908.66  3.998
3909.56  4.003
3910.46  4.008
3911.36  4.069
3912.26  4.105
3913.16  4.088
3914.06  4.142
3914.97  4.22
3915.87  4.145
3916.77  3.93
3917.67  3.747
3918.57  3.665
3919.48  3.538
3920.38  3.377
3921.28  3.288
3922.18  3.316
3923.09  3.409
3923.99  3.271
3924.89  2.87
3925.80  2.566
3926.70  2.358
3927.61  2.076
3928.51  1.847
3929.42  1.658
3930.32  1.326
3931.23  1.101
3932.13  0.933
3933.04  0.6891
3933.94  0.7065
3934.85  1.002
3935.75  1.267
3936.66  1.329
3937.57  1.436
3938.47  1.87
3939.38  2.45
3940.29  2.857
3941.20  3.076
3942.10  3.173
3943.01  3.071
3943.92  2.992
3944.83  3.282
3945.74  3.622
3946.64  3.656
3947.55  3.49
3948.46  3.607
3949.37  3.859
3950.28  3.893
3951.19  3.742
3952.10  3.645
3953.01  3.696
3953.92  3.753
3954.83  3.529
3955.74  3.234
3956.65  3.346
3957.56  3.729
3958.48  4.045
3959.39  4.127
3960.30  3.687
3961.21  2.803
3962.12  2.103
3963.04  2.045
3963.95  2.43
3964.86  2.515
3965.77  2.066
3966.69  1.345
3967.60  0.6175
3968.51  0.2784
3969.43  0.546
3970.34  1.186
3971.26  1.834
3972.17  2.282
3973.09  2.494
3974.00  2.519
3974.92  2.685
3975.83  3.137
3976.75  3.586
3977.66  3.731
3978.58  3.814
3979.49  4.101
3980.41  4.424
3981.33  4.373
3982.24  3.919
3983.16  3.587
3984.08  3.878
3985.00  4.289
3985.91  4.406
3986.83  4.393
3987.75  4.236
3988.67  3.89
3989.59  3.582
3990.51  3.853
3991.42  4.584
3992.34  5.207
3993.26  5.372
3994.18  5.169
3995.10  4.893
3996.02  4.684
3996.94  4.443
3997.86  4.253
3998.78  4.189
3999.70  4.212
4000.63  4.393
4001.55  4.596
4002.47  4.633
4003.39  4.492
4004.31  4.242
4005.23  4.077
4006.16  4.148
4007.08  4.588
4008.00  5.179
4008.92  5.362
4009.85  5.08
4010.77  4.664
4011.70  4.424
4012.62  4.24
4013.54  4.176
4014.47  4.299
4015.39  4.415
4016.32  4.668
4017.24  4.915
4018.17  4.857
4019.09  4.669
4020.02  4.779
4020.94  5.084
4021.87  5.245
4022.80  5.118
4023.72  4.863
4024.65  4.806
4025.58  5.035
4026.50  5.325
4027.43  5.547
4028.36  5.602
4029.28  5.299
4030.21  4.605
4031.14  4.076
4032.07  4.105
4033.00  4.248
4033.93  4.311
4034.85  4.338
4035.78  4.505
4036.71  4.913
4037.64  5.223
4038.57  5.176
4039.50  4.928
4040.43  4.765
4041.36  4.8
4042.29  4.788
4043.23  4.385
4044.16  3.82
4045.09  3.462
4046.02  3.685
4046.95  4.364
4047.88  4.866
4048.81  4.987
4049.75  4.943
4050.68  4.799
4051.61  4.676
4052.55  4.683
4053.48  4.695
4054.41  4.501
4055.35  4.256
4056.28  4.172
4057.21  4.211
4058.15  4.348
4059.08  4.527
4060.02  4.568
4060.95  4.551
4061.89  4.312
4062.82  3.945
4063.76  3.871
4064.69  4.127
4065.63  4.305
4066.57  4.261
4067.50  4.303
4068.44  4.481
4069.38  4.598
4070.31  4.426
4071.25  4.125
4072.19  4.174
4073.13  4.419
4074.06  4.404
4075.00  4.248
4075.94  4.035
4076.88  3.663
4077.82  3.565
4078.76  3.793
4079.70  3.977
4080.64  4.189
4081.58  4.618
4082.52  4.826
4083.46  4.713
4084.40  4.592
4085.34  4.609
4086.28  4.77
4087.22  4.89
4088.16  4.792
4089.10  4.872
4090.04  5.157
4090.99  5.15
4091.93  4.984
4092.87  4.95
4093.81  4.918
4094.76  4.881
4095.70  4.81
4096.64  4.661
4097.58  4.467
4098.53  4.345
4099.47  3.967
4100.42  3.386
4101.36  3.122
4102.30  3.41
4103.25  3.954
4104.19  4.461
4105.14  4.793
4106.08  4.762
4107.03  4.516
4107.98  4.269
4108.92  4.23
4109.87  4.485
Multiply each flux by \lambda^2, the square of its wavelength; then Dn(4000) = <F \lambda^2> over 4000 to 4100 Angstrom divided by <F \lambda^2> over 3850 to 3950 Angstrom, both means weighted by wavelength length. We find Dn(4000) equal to 1.52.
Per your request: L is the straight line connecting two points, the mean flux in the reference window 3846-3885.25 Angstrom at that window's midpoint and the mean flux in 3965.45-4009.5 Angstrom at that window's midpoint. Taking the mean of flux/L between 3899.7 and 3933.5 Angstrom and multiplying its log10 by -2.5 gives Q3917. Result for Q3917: 0.168 mag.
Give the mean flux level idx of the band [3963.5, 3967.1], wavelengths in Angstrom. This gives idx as 2.1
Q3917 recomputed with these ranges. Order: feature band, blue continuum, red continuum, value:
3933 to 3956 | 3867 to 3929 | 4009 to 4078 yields 0.33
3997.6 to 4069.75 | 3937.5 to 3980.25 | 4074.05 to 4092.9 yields -0.19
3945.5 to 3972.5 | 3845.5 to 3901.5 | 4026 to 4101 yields 0.38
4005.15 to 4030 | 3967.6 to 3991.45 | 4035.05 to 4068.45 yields -0.24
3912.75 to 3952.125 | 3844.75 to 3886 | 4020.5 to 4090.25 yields 0.37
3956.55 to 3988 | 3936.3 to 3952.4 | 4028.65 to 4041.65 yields 0.20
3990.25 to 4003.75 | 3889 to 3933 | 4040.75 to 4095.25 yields -0.17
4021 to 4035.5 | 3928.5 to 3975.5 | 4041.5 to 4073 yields -0.25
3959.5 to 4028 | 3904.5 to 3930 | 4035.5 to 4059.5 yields 0.05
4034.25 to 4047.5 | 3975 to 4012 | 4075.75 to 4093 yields -0.02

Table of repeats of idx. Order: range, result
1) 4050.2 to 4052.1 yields 4.73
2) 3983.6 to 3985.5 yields 4.09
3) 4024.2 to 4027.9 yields 5.18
